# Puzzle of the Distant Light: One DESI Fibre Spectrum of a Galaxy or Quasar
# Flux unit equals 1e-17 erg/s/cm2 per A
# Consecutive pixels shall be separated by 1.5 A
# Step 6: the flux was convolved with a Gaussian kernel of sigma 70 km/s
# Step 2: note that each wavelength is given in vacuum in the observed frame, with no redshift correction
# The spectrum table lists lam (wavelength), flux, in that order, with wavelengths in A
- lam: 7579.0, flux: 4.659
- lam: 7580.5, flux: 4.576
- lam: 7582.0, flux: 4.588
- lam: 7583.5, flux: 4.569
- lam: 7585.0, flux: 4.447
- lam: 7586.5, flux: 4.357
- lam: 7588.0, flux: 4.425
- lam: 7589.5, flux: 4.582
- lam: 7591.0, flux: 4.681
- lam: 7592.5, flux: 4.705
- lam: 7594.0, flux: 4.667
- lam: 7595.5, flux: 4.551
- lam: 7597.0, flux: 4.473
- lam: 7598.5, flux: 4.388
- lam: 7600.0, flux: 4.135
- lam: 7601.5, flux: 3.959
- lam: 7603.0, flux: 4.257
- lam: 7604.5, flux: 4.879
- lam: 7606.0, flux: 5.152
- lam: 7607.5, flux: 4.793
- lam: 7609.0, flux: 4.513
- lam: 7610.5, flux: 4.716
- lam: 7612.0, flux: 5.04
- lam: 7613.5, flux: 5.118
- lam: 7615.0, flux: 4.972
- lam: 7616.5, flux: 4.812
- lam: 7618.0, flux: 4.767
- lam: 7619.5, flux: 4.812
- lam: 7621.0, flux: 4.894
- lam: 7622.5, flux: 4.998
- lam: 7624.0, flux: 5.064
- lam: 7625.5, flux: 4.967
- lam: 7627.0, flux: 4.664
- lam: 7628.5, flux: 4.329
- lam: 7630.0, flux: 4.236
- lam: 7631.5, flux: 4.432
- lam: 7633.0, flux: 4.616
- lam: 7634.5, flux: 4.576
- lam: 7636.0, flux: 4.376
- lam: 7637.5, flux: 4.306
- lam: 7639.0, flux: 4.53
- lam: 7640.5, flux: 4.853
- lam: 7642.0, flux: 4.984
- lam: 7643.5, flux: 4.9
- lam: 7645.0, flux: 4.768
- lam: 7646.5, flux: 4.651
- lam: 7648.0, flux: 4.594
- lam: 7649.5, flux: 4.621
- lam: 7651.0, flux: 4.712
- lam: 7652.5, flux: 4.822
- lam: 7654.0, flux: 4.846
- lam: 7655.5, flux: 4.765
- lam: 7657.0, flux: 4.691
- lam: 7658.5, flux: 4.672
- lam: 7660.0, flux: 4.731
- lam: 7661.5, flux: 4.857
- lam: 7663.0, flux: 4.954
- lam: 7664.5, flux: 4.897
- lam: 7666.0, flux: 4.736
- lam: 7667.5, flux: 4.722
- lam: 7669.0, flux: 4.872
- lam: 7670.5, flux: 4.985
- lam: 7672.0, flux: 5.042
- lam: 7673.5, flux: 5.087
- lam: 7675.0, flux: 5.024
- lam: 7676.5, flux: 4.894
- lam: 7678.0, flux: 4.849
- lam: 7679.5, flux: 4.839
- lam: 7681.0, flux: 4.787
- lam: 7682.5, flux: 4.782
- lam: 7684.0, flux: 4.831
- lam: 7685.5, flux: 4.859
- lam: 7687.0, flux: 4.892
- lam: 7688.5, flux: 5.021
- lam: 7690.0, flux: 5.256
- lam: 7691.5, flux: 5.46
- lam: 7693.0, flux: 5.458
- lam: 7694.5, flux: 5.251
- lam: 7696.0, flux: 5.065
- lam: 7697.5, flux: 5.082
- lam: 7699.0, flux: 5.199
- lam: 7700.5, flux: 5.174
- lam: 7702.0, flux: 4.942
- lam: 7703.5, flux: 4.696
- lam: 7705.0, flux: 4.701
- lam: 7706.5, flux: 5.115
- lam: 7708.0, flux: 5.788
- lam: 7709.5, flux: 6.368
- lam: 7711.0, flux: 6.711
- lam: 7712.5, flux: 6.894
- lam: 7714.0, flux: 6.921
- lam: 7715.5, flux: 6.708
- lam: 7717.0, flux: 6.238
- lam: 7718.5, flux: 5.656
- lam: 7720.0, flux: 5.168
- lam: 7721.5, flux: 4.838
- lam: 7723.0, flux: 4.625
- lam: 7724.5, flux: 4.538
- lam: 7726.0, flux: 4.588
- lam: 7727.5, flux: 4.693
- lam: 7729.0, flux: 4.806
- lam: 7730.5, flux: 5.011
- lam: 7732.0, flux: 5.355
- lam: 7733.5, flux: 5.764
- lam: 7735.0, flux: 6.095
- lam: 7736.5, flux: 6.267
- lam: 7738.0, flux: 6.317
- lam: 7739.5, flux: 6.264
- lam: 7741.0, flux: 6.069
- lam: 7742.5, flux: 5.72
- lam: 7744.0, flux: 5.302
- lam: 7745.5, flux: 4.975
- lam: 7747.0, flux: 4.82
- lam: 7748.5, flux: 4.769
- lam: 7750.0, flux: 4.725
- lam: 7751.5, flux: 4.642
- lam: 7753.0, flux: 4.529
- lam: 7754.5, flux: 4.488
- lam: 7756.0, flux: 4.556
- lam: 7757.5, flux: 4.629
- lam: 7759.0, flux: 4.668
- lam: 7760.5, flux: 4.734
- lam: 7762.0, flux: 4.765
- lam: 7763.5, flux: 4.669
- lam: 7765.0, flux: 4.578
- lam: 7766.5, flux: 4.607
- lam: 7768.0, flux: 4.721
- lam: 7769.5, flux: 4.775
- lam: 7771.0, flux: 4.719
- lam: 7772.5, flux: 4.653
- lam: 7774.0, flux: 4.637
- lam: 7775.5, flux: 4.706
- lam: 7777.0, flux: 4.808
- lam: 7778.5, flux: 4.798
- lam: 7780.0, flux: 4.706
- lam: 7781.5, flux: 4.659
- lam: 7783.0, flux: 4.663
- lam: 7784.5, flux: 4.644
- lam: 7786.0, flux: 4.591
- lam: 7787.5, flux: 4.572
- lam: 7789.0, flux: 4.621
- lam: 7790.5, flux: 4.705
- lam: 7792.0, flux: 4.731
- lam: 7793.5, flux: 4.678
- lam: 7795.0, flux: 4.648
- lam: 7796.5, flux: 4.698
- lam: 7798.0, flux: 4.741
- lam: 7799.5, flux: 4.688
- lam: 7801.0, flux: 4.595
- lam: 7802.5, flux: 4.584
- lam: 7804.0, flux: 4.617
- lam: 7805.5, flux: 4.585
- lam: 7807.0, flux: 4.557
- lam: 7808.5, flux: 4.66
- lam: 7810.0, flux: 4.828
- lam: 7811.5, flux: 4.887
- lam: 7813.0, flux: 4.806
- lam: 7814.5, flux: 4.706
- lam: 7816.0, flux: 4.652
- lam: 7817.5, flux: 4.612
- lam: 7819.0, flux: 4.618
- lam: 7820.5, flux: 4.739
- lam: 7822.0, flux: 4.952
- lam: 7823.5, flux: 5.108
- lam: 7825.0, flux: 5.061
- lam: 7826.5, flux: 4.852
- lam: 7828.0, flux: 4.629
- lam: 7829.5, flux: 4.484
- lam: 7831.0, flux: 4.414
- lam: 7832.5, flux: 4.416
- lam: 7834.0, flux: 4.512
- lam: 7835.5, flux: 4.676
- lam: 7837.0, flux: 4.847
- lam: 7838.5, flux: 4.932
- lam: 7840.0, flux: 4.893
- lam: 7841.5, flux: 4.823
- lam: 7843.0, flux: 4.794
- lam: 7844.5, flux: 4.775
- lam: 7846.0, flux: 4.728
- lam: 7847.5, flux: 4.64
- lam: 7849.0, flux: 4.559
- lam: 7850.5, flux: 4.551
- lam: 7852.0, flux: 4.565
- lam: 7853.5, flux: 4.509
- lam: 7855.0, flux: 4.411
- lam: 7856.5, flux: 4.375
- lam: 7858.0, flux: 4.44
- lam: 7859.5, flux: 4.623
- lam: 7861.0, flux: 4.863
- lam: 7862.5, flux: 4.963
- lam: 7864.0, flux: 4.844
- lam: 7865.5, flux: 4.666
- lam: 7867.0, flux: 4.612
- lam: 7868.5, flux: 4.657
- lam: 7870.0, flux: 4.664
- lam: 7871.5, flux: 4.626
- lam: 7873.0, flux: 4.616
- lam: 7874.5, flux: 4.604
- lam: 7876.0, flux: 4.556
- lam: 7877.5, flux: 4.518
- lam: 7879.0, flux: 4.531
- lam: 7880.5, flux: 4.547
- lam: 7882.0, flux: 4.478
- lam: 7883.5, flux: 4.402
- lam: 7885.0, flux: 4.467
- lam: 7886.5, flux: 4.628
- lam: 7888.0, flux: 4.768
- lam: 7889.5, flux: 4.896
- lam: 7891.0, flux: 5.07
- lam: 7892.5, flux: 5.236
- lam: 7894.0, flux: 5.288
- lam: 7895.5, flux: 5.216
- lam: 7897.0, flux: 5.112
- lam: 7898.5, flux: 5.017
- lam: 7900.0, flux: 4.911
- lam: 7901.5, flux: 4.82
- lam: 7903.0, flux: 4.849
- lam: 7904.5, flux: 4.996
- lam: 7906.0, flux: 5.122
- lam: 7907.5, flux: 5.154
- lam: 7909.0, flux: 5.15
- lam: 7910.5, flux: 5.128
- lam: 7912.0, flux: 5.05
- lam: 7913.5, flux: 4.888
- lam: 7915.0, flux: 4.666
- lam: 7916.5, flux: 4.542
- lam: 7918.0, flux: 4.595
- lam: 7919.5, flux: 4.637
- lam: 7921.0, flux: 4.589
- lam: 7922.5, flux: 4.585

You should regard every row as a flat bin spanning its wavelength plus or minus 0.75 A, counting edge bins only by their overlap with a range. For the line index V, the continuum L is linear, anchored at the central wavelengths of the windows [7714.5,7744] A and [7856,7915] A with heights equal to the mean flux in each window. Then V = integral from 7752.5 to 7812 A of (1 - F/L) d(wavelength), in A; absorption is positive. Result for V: 6.85 A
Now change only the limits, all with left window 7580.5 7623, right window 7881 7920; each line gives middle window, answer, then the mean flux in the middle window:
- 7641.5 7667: -0.5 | 4.77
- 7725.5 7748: -3.4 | 5.47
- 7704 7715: -3.1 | 6.05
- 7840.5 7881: 1.8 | 4.63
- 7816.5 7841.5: 0.5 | 4.74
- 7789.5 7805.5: 0.5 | 4.66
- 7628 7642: 0.5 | 4.5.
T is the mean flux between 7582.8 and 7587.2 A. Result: 4.46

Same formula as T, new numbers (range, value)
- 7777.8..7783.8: 4.71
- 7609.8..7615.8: 4.96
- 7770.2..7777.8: 4.71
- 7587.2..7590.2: 4.5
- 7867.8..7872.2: 4.65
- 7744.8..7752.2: 4.79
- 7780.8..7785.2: 4.66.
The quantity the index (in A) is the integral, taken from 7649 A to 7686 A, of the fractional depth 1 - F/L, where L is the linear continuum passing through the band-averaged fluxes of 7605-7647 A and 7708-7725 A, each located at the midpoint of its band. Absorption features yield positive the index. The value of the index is 3.05 A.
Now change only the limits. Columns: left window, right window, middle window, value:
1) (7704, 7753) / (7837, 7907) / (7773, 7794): 2.1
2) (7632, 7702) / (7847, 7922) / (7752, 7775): 0.8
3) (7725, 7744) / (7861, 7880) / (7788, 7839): 3.4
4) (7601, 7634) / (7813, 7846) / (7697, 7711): -1.7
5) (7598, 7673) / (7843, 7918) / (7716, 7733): -1.2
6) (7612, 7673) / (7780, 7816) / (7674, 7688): -0.4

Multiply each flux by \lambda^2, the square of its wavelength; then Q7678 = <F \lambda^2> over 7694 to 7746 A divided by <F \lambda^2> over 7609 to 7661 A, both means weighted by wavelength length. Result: 1.2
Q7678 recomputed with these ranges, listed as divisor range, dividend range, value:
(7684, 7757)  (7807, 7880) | 0.91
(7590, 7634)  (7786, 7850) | 1.06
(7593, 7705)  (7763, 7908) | 1.03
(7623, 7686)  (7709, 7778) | 1.12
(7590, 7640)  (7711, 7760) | 1.19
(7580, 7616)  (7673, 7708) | 1.12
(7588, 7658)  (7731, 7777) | 1.12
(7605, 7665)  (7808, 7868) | 1.04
